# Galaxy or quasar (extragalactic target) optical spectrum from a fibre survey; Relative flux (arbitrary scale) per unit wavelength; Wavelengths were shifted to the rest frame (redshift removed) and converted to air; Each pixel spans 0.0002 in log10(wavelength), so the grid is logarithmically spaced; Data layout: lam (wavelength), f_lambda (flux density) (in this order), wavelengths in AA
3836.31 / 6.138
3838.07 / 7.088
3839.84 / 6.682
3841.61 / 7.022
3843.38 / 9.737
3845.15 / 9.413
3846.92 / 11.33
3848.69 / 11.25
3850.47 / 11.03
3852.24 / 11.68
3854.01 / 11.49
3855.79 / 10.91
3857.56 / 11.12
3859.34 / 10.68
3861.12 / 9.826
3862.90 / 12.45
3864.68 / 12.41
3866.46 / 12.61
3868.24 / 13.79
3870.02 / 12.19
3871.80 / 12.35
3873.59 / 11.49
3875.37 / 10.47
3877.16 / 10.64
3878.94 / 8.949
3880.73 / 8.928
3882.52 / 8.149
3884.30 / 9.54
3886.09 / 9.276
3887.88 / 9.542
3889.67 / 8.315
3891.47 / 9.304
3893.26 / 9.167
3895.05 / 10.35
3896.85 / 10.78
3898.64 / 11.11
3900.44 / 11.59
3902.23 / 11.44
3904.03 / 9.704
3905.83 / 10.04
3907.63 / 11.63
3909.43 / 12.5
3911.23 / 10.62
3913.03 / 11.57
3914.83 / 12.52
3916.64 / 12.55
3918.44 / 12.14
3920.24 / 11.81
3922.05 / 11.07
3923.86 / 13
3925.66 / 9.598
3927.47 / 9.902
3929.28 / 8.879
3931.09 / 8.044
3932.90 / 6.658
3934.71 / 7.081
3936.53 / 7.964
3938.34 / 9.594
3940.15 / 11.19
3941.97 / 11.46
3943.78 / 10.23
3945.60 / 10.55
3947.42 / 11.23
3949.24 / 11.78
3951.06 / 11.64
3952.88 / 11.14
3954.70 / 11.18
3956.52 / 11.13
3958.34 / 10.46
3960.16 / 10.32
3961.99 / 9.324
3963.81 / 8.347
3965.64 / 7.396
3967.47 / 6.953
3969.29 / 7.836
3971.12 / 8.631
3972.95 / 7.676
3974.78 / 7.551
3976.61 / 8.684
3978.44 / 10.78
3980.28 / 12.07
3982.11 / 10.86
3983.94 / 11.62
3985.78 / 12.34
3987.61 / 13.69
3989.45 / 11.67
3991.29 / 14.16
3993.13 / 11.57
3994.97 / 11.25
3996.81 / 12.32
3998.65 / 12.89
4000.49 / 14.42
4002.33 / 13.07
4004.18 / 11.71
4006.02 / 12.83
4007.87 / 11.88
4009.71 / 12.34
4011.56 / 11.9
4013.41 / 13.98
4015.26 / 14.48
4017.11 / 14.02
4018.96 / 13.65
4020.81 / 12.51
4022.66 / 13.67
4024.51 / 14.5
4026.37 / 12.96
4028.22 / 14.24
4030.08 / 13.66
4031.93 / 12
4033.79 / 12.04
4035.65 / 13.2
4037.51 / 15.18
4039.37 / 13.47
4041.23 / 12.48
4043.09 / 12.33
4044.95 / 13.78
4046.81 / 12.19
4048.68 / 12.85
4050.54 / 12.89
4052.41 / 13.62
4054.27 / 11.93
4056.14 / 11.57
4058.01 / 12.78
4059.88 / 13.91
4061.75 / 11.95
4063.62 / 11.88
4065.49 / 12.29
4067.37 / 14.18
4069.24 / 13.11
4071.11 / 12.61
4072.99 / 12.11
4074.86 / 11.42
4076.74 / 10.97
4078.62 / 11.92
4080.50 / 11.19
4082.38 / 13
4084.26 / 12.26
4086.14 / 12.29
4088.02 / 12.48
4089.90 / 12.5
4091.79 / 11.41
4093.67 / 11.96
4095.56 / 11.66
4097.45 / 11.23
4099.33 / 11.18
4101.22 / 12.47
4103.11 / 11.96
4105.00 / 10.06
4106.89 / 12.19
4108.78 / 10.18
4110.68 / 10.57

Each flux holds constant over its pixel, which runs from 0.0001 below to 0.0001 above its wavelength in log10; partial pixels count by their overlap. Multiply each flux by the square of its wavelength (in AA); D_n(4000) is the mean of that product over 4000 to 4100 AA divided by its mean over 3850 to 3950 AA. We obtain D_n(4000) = 1.29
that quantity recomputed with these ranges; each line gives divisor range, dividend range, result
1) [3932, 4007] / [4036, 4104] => 1.23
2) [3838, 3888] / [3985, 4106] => 1.32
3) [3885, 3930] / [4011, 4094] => 1.28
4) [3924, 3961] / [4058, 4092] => 1.31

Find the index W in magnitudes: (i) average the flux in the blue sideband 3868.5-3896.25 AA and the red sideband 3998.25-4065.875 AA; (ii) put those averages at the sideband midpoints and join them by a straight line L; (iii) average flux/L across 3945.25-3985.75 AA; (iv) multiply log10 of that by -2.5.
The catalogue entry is 0.18 mag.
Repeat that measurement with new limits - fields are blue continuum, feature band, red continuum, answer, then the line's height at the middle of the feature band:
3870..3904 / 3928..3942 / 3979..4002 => 0.270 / 11.2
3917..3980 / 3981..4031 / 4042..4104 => -0.177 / 10.9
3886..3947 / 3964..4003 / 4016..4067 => 0.101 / 11.8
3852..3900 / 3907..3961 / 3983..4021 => 0.095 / 11.6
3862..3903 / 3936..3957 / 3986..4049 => 0.094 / 11.8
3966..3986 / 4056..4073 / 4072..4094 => -0.108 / 11.5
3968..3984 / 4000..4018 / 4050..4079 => -0.233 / 10.5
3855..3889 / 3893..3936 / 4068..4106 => 0.044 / 11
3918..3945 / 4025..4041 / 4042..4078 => -0.116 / 12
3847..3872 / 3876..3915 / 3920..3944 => 0.044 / 10.7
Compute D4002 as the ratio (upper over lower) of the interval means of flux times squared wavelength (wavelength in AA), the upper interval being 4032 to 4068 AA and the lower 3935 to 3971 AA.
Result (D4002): 1.36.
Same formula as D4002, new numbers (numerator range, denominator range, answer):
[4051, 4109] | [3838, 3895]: 1.31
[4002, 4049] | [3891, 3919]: 1.26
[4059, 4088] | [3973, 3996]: 1.15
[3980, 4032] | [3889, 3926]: 1.23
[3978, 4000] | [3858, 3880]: 1.13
